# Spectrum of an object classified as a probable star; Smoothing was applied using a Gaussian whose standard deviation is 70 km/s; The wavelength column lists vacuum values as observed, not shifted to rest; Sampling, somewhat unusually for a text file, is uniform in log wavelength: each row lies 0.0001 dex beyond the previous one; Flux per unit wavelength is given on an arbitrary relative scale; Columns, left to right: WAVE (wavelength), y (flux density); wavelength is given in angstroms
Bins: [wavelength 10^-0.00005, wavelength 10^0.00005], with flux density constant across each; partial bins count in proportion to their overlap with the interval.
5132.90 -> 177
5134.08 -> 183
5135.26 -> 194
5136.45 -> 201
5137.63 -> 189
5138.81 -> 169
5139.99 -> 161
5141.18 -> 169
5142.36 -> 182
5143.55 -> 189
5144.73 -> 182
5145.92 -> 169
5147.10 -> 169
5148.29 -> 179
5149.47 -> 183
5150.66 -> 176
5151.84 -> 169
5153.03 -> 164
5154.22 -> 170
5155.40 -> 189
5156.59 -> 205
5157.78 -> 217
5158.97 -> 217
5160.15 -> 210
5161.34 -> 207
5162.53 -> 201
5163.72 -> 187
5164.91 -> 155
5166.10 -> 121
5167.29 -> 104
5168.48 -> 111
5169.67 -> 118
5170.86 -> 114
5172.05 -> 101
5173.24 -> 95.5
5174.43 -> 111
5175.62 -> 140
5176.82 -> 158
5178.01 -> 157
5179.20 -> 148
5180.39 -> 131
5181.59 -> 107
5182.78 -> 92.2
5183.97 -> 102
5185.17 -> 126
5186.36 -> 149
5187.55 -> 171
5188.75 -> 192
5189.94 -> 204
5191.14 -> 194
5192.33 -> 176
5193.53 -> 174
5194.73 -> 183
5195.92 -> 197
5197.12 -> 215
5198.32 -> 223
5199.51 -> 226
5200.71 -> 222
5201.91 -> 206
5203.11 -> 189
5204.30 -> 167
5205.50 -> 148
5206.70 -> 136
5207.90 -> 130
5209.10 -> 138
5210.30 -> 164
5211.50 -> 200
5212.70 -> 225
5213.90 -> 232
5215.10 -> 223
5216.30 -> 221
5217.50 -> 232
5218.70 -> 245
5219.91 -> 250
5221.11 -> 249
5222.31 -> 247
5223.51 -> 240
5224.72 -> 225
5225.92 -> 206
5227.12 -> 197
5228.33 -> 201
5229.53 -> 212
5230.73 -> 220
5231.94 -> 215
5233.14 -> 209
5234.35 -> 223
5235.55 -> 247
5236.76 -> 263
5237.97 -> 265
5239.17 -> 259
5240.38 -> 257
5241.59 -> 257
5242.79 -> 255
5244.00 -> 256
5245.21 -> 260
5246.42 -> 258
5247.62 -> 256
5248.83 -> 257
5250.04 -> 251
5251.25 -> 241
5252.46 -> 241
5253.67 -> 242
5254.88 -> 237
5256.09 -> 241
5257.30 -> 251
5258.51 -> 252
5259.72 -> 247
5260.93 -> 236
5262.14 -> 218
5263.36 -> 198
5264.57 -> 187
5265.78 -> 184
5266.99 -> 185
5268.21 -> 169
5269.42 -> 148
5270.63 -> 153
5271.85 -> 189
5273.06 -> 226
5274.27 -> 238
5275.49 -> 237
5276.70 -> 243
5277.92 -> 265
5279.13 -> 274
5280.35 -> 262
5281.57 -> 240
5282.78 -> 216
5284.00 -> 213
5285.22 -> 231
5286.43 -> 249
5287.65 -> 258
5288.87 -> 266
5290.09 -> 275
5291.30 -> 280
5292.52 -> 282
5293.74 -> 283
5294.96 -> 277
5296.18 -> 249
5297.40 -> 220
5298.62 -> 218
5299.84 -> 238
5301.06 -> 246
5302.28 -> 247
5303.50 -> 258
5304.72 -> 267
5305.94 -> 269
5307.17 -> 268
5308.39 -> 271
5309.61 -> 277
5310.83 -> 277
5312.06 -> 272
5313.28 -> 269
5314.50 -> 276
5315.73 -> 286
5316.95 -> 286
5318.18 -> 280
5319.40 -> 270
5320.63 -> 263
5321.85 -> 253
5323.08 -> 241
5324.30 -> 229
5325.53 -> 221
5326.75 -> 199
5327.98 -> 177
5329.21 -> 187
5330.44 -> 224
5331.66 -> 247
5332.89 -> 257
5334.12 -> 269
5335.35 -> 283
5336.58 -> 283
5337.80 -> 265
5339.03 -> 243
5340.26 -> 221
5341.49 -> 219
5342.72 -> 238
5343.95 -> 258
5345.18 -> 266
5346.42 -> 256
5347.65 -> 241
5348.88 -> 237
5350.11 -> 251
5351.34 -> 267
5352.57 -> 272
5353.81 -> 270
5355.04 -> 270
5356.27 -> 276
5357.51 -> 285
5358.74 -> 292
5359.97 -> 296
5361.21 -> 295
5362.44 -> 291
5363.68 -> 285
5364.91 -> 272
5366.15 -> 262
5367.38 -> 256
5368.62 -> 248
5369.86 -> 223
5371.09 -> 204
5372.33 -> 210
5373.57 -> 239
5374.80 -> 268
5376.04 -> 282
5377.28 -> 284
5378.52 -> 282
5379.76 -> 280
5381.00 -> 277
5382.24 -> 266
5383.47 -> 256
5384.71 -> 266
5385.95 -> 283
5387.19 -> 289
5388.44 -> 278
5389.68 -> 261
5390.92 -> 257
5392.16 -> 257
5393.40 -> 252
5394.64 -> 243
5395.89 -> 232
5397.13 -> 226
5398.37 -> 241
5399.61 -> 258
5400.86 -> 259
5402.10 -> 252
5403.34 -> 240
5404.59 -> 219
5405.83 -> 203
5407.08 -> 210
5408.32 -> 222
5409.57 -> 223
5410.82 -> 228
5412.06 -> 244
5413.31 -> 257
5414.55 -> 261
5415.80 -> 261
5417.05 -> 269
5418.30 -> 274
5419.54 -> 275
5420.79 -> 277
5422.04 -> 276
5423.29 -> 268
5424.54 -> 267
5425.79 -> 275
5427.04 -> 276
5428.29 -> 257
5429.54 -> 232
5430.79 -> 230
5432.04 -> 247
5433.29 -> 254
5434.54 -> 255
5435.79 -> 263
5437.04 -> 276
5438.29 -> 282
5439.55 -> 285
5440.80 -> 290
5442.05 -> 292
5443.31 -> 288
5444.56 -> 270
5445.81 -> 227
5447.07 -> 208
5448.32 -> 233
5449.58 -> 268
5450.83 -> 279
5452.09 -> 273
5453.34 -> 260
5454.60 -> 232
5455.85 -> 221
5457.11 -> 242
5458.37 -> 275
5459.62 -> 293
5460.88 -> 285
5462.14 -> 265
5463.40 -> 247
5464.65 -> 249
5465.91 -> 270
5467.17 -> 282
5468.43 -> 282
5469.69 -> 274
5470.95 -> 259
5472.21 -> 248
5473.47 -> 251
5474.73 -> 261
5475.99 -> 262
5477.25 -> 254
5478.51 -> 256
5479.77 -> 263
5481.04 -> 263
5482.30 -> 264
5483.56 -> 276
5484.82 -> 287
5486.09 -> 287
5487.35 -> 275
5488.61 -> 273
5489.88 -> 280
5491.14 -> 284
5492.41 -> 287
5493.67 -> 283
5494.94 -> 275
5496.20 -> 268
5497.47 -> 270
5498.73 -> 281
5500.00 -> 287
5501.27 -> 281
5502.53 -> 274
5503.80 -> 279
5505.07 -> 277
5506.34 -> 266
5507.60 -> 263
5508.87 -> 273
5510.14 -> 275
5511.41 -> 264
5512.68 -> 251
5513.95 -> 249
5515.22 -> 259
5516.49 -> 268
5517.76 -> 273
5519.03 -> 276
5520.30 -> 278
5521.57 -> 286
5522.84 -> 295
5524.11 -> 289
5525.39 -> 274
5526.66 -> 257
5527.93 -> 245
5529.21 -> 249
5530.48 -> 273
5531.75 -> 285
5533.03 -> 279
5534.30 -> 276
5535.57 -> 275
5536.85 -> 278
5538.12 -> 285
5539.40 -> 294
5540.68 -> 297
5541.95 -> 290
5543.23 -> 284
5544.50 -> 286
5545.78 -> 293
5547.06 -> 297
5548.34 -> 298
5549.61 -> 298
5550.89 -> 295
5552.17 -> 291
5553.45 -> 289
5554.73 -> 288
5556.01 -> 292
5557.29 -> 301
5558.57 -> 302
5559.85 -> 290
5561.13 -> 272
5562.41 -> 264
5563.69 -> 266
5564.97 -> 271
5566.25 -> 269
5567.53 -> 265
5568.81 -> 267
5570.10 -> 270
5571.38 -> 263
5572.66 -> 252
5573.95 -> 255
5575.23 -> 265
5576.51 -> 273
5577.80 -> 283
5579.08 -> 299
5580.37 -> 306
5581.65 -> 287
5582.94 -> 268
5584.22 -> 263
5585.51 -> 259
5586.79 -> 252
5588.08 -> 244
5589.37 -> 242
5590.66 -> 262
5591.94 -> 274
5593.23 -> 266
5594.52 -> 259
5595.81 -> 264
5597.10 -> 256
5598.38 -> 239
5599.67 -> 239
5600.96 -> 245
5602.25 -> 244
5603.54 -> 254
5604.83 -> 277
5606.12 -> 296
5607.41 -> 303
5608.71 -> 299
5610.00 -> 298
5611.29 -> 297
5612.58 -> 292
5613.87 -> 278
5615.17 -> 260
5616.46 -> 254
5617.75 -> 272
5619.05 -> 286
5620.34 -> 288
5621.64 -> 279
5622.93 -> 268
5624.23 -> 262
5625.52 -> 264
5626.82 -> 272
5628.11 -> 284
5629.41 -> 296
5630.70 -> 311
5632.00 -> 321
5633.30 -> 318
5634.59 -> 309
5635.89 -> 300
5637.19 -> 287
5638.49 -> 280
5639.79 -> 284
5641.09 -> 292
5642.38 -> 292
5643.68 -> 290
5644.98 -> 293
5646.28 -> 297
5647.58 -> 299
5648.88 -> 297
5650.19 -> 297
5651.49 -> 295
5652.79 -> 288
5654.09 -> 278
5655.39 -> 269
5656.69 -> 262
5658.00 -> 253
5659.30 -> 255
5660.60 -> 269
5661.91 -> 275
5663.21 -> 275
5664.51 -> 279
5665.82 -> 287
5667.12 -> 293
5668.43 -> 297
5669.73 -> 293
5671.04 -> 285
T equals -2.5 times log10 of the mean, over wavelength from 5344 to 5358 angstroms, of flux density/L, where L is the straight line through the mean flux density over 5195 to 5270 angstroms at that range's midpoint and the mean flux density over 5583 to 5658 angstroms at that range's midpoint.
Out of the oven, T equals -0.11 mag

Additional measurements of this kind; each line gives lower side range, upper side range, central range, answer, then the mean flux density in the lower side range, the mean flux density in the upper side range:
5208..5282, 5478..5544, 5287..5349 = -0.06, 227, 275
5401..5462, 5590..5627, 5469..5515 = -0.04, 256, 271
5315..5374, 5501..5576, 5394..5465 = 0.04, 253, 277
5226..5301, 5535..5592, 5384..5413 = 0.04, 236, 278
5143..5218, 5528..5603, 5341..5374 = -0.19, 170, 274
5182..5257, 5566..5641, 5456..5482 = -0.04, 212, 275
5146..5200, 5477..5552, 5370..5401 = -0.11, 163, 276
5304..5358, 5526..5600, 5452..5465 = 0.03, 255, 274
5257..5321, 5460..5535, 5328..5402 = -0.02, 244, 271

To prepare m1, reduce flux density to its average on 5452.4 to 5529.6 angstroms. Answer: 268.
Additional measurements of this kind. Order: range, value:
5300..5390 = 259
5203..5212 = 157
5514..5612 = 275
